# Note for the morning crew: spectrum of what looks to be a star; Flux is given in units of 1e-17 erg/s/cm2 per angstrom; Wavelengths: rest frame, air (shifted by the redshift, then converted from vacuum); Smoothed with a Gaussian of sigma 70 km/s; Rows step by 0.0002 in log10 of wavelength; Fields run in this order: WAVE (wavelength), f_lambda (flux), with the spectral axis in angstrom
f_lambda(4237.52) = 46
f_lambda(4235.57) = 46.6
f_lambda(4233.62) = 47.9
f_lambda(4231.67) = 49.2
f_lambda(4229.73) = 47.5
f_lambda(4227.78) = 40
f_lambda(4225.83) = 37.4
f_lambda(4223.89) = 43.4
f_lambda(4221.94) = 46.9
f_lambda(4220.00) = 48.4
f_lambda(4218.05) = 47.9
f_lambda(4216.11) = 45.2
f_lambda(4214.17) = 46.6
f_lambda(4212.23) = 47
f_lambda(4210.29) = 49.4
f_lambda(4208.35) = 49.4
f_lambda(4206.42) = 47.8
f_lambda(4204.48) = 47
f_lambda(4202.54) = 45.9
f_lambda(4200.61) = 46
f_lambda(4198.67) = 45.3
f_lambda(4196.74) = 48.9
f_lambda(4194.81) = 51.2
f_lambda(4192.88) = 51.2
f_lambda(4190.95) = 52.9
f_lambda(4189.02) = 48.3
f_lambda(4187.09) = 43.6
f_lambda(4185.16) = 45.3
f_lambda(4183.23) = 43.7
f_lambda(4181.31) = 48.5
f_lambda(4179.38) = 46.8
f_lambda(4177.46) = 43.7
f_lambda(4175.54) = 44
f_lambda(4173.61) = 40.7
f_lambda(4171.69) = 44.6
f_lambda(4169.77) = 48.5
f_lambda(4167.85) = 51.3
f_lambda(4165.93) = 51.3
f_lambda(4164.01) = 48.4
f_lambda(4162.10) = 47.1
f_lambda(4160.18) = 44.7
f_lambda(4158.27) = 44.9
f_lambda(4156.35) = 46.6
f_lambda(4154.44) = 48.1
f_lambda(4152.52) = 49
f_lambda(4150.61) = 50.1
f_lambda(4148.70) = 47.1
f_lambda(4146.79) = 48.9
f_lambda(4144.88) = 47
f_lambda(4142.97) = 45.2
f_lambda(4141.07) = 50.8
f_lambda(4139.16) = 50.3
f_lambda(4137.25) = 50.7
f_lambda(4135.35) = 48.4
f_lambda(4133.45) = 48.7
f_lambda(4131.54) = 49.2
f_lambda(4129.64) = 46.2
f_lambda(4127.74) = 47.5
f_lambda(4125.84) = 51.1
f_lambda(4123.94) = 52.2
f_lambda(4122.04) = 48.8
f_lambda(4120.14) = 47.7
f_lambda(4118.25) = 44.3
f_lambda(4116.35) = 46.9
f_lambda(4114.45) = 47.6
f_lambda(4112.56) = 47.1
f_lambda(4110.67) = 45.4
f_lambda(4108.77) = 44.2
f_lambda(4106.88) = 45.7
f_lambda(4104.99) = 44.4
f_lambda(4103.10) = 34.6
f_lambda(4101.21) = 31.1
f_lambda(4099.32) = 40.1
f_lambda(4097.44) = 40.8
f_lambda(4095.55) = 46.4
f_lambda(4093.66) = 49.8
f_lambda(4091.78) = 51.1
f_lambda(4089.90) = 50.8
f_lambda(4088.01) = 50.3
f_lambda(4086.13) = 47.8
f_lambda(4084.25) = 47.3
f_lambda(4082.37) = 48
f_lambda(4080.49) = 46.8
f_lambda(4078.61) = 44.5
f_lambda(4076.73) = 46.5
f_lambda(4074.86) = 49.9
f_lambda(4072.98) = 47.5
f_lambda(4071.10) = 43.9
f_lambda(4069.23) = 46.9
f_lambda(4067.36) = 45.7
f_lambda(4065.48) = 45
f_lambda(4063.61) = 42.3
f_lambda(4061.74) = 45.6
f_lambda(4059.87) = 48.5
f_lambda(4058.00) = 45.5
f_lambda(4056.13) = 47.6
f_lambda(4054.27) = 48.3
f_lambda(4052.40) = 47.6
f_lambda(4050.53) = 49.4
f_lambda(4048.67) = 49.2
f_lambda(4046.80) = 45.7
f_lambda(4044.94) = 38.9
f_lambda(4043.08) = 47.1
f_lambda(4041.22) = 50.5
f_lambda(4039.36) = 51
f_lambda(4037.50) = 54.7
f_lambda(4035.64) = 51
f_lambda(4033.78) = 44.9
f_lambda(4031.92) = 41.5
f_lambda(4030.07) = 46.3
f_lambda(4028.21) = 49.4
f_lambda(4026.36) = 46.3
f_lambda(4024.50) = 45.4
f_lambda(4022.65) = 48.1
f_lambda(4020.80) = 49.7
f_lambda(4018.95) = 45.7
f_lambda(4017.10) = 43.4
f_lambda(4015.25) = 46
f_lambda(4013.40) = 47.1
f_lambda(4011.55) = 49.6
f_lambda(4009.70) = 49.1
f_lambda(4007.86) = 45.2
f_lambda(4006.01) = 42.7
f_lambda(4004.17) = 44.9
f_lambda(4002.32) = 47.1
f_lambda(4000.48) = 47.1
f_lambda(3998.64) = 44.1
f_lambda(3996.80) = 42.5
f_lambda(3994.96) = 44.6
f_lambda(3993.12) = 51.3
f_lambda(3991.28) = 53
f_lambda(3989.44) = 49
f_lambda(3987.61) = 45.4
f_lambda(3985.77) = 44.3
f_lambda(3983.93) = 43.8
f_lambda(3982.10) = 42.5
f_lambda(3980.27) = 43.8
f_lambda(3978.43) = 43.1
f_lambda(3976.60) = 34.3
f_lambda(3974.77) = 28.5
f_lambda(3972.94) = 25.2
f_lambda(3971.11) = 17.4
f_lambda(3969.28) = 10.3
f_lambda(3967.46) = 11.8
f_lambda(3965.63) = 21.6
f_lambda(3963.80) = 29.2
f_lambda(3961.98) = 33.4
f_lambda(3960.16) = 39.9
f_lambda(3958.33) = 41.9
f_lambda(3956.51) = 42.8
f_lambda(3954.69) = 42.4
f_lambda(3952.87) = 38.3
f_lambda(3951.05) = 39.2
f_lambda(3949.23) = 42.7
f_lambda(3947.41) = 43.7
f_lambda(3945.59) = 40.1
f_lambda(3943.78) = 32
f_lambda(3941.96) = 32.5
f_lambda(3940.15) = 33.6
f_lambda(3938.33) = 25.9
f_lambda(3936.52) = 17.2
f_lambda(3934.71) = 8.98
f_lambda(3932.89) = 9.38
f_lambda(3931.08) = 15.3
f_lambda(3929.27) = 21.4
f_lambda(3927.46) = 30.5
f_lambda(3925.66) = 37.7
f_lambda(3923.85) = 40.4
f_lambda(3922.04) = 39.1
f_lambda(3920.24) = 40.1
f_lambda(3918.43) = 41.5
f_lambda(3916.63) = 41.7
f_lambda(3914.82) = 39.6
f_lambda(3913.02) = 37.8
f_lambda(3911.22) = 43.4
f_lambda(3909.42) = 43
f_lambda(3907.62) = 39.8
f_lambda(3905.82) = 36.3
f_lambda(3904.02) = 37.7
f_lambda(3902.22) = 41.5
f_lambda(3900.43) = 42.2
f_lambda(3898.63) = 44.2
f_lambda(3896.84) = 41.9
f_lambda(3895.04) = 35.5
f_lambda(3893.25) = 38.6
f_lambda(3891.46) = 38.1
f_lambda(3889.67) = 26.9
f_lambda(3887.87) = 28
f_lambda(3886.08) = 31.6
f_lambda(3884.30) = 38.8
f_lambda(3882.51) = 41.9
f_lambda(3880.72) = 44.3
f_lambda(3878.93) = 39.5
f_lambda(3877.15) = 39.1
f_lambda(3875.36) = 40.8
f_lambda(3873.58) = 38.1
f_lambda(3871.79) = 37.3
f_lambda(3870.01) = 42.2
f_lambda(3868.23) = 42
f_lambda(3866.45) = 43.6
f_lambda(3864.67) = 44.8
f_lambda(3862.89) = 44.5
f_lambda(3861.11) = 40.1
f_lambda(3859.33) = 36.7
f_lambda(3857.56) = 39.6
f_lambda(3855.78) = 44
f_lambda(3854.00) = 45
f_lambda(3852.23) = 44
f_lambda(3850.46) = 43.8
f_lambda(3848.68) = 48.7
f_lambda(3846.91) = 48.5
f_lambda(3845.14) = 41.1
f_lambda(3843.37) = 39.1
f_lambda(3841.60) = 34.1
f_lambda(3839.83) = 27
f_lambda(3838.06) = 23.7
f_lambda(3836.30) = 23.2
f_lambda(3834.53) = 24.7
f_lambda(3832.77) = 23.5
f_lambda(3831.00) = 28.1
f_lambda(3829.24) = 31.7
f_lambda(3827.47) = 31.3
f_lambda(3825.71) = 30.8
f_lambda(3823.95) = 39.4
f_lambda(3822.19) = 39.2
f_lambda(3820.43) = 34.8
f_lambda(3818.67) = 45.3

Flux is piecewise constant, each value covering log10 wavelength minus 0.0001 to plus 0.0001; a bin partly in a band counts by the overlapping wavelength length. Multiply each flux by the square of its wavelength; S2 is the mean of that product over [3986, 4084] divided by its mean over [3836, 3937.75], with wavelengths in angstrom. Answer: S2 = 1.37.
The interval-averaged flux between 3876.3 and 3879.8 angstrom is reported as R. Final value 39.4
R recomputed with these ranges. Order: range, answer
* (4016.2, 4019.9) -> 44.6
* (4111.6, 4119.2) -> 46.5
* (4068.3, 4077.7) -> 46.9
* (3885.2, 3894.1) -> 32.6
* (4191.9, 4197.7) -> 50.5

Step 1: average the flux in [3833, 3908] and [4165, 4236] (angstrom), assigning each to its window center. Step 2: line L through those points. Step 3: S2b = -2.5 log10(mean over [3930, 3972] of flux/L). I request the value 0.36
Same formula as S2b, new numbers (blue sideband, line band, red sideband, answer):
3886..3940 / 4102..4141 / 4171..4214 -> -0.08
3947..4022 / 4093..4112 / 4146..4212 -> 0.06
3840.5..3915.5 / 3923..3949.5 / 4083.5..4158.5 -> 0.42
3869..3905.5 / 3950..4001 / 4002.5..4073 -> 0.16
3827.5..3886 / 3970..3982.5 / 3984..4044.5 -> 0.34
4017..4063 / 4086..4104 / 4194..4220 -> 0.08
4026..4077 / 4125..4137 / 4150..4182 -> -0.04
